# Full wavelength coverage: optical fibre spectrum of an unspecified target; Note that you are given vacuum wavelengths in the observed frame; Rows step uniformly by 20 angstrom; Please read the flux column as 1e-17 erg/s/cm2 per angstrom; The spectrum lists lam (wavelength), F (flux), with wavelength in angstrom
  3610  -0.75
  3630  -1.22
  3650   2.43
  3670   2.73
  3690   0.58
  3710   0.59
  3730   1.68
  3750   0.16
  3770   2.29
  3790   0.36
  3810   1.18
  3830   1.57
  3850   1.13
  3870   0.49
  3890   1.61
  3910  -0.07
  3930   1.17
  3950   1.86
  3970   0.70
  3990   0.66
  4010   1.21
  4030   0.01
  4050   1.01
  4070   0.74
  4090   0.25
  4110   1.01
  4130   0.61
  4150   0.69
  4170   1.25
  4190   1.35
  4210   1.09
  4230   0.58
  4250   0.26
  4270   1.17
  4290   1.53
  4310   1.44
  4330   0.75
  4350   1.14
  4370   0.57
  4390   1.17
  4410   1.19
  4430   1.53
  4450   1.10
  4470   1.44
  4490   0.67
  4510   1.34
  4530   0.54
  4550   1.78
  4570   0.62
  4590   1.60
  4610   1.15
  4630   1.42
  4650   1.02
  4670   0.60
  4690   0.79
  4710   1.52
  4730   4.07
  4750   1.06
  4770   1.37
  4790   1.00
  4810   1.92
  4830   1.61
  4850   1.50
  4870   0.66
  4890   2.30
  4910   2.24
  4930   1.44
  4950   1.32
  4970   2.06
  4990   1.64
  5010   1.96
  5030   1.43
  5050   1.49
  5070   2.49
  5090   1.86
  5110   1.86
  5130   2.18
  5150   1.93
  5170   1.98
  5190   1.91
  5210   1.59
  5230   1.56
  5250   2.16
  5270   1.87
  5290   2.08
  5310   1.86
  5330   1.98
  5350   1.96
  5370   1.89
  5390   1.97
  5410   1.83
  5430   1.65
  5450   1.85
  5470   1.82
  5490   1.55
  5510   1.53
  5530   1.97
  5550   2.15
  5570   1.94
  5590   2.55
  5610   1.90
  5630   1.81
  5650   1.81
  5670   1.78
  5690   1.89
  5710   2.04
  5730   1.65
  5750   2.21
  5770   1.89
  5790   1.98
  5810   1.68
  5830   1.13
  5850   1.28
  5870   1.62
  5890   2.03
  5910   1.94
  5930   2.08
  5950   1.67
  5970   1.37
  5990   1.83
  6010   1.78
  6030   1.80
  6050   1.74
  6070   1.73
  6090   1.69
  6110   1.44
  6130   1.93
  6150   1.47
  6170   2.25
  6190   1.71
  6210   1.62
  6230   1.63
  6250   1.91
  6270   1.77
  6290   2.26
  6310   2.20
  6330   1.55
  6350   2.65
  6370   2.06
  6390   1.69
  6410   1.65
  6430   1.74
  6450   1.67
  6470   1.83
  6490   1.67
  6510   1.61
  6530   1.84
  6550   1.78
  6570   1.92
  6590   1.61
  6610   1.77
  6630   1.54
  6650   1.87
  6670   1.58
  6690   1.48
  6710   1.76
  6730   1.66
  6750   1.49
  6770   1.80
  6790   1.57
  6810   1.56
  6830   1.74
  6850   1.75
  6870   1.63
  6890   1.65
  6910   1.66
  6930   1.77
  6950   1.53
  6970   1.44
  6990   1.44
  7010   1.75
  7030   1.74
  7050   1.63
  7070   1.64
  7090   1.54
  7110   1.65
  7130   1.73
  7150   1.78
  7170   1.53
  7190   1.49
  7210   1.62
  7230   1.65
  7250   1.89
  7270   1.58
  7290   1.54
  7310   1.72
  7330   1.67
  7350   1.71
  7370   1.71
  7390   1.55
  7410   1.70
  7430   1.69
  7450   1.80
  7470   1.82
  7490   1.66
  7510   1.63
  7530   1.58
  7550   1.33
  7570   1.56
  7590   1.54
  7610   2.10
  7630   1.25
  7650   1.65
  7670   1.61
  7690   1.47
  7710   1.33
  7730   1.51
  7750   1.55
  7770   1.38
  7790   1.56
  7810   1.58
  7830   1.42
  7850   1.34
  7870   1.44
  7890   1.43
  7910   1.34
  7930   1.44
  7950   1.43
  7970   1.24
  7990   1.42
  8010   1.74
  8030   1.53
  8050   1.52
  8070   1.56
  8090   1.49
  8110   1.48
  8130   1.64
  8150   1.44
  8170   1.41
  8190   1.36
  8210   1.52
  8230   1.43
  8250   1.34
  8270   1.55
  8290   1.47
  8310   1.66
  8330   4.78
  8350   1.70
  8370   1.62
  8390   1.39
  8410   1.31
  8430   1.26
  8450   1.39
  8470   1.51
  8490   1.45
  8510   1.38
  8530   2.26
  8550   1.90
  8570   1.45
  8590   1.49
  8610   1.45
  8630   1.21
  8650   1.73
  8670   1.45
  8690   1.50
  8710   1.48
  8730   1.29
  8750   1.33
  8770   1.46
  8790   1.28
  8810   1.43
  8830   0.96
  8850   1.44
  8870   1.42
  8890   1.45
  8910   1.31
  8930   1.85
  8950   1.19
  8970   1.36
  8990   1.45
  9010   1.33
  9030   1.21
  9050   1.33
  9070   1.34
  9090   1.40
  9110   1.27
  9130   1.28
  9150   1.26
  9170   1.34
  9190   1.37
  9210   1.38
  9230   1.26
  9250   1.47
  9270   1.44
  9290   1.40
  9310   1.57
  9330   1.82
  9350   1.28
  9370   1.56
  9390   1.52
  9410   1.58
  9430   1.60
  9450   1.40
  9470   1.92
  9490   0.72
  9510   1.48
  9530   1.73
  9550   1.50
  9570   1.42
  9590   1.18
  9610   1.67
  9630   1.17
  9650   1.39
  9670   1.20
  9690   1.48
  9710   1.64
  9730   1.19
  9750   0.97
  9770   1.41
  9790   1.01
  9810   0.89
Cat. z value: 0.27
